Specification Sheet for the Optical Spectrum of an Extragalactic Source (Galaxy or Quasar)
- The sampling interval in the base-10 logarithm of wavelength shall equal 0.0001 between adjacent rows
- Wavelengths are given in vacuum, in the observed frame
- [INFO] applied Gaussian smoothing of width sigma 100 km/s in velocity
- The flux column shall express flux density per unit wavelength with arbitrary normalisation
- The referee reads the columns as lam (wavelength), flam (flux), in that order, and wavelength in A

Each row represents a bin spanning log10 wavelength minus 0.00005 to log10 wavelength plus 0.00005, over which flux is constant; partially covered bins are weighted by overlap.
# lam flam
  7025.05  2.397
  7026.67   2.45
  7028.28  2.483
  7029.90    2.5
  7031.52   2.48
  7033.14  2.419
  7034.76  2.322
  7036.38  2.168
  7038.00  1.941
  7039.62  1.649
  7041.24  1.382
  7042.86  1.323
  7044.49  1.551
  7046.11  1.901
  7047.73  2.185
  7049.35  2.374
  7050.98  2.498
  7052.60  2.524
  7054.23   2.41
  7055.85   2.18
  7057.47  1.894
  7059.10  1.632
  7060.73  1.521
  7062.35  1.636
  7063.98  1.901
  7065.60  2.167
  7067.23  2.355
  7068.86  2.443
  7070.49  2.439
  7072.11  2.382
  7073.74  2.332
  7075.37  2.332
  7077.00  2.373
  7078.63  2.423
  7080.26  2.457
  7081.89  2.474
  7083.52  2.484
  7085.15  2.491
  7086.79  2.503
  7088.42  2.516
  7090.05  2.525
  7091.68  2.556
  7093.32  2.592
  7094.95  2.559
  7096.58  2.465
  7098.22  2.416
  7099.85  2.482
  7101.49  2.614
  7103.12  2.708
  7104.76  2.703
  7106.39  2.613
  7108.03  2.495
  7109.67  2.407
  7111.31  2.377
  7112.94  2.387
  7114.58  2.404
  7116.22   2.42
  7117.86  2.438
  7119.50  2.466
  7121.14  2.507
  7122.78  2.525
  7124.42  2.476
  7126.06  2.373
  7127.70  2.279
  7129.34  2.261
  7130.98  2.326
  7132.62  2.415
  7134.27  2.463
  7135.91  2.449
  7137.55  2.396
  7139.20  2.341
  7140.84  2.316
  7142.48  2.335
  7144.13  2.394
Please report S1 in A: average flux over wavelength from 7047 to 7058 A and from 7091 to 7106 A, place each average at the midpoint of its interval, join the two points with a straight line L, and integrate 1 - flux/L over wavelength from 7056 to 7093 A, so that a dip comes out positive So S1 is 2.6 A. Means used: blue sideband 2.31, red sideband 2.57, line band 2.27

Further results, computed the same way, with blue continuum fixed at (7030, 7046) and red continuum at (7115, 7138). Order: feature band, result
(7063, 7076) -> -1.1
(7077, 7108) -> -4.1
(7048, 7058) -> -1.5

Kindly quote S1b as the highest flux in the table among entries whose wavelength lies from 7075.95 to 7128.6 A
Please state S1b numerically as 2.708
